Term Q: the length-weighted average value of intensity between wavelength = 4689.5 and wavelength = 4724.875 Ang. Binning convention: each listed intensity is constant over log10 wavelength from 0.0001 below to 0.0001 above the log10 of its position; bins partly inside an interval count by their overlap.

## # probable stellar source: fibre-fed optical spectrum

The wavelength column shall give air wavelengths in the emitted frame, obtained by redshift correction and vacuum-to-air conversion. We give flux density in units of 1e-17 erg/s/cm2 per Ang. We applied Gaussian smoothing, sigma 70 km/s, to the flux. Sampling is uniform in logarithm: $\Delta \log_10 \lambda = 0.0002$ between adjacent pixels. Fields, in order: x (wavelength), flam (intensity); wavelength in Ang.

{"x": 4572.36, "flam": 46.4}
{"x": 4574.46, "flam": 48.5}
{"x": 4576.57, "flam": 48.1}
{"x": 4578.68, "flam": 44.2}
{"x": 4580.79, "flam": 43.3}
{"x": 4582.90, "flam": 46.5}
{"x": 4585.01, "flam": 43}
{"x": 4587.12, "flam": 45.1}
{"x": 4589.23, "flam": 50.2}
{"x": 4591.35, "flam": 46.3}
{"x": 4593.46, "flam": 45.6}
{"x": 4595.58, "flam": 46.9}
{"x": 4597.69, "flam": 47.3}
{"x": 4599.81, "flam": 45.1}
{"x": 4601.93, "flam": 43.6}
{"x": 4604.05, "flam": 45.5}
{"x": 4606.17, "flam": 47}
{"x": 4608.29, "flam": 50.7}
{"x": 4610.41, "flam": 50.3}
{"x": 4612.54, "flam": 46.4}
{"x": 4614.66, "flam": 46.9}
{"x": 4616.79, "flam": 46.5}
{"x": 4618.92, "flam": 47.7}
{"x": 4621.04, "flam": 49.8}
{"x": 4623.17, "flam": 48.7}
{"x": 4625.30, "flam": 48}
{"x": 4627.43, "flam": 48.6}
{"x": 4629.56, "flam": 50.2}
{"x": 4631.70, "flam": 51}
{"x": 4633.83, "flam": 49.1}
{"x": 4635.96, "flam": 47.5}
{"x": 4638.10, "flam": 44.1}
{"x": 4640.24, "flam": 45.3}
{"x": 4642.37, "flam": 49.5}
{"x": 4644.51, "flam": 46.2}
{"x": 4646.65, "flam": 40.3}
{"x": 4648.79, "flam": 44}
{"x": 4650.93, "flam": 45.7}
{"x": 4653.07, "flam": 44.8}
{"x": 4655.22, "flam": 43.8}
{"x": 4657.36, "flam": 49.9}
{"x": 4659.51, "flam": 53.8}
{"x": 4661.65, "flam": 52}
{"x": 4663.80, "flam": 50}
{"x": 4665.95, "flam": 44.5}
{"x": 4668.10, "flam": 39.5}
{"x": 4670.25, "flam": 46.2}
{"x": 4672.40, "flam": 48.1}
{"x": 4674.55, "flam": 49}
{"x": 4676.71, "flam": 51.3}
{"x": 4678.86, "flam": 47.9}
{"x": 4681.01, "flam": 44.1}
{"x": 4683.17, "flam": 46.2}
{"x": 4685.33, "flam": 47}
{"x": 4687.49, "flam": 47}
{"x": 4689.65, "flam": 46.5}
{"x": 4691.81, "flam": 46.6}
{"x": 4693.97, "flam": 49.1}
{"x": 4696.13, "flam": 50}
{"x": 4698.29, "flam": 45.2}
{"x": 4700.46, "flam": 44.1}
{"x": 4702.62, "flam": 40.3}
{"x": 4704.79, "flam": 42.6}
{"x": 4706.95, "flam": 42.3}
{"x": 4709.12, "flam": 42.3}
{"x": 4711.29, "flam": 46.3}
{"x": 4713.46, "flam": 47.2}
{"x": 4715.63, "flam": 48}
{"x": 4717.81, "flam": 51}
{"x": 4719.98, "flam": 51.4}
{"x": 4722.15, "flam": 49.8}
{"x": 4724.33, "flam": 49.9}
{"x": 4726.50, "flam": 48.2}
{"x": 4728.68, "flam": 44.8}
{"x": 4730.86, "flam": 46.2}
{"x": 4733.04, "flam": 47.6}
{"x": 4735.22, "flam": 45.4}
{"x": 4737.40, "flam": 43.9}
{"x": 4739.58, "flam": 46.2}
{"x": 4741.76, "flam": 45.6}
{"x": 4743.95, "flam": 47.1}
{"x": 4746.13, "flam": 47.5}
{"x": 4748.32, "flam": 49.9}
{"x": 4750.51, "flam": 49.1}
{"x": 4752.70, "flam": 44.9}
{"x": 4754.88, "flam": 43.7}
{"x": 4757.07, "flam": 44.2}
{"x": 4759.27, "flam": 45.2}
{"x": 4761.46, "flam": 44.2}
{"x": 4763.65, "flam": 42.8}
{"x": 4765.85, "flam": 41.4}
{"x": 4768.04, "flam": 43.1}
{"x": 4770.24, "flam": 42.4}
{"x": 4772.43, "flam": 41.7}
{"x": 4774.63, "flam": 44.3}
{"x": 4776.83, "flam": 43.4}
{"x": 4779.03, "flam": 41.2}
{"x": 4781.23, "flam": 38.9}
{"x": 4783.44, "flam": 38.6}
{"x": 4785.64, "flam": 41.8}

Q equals 46.6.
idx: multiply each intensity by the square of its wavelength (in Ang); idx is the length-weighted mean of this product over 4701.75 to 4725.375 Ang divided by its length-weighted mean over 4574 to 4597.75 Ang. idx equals 1.1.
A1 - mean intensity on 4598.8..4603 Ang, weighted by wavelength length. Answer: 44.3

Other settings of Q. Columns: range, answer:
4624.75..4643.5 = 48.1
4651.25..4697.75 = 47.4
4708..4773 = 46.1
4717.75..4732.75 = 48.5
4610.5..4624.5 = 47.8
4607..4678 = 47.6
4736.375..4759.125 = 46.2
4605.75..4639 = 48.3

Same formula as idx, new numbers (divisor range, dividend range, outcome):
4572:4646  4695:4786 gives 1.01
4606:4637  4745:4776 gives 0.97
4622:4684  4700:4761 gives 1.01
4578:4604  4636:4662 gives 1.05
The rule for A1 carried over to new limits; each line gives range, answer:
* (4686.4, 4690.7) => 46.7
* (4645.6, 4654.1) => 43.7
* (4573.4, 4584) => 46.1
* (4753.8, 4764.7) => 44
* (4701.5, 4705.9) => 41.6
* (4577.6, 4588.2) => 44.5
